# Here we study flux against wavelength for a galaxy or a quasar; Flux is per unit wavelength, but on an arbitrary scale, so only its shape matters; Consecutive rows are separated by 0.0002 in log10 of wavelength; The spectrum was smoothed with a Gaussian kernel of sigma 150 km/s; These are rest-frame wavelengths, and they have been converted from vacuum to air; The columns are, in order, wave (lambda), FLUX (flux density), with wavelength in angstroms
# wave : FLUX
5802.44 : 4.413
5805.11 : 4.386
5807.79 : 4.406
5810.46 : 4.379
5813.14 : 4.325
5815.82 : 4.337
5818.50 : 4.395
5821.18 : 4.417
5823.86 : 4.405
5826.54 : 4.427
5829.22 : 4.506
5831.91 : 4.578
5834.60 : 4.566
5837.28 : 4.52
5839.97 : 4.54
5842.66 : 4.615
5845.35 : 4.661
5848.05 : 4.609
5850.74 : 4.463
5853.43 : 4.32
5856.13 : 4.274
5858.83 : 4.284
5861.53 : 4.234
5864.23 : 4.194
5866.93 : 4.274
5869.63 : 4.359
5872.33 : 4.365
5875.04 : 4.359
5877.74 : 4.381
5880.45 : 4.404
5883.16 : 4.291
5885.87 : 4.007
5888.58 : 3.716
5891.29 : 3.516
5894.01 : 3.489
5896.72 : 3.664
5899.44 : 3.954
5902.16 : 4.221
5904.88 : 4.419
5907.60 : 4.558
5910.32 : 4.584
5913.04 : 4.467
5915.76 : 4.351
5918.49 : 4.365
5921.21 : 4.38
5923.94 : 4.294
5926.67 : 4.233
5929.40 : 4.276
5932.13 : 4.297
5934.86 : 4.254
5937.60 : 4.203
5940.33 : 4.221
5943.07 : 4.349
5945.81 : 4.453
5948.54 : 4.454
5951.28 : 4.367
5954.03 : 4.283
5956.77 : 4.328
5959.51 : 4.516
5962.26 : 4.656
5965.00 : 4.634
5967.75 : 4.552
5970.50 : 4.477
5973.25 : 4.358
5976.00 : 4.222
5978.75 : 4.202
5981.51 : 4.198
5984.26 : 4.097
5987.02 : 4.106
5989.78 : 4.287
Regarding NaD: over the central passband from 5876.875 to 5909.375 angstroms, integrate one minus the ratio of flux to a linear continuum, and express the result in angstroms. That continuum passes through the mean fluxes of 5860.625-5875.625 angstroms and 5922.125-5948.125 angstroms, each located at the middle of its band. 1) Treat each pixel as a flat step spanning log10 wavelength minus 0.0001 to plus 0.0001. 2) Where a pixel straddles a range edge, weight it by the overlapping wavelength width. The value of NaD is 1.8 angstroms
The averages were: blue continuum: 4.3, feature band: 4.05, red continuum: 4.29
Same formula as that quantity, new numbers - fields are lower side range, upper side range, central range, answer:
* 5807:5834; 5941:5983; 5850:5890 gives 1.4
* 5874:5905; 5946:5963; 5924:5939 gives 0.1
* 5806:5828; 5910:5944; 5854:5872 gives 0.3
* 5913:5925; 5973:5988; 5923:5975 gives -1.2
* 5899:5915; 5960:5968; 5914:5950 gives 1.3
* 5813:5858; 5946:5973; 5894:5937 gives 2.0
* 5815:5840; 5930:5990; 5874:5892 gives 1.2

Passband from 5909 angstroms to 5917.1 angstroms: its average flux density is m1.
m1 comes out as 4.47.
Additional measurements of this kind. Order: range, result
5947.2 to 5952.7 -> 4.4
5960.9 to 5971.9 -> 4.58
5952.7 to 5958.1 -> 4.31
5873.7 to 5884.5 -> 4.36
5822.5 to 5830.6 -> 4.45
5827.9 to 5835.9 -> 4.55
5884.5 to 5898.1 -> 3.68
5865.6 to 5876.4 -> 4.34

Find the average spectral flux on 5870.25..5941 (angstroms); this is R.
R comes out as 4.2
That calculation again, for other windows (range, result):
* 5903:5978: 4.39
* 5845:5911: 4.21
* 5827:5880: 4.43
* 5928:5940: 4.26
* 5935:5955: 4.33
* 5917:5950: 4.32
